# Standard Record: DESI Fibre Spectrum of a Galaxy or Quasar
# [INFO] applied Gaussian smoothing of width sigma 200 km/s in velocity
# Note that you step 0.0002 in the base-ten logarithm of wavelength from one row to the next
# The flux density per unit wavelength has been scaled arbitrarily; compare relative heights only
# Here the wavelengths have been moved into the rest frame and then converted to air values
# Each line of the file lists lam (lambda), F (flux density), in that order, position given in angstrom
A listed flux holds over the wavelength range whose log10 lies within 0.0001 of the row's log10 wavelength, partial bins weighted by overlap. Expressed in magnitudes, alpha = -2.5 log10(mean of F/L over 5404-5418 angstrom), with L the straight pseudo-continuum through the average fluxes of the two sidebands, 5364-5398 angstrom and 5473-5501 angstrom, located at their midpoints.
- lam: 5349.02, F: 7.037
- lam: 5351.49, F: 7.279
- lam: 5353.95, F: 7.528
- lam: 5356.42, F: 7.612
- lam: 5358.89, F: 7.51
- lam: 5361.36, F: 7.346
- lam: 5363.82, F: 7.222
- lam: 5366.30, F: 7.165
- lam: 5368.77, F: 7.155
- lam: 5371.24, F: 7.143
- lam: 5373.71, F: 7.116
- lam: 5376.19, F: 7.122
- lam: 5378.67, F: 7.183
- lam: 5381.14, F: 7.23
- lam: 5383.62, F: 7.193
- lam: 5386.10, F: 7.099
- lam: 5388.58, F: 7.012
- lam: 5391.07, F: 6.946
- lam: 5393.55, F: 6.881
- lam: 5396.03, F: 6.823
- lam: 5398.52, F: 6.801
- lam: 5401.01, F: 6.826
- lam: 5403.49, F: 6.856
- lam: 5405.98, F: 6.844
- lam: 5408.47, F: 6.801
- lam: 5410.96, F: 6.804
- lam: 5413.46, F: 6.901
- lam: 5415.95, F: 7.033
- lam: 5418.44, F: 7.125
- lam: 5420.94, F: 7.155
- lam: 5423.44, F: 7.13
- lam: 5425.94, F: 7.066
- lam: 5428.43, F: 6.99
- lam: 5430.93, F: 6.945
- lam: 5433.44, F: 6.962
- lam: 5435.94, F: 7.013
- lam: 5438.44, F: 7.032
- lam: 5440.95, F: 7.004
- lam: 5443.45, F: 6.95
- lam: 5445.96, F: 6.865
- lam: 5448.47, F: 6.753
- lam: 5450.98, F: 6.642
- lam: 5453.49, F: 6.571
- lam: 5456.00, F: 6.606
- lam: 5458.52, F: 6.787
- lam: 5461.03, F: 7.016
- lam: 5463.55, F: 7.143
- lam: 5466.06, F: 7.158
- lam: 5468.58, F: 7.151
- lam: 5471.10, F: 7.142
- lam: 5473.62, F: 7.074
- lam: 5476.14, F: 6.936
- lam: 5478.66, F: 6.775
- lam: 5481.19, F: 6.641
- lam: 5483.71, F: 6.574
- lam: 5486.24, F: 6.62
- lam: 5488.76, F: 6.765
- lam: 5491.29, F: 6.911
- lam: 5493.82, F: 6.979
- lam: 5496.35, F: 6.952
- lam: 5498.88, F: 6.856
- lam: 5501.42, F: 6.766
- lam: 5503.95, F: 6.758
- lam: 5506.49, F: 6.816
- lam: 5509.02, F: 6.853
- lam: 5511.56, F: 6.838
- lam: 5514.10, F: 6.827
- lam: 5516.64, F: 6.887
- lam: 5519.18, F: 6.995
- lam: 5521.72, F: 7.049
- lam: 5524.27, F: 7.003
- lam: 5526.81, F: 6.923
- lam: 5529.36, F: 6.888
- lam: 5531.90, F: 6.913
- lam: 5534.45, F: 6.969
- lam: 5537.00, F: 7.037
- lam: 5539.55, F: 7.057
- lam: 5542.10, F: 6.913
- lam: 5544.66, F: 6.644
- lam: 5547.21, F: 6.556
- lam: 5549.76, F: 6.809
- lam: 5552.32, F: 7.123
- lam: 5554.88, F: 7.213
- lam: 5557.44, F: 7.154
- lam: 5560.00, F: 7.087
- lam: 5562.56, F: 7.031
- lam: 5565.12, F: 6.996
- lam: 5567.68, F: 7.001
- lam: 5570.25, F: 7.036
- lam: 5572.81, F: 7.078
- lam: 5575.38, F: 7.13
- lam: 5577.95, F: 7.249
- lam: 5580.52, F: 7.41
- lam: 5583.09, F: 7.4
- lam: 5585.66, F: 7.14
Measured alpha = 0.02 mag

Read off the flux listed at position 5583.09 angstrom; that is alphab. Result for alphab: 7.4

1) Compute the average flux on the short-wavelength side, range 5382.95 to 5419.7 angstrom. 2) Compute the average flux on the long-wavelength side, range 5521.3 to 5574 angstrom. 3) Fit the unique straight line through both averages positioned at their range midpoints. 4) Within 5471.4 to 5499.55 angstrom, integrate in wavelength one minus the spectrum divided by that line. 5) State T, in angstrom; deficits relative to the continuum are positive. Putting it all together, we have 0.5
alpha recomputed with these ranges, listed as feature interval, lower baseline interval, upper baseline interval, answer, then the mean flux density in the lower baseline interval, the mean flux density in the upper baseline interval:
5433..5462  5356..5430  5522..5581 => 0.031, 7.06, 7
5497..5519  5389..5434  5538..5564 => 0.018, 6.94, 6.96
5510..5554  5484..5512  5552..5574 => 0.007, 6.82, 7.08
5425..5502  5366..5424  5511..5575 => 0.015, 7.01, 6.97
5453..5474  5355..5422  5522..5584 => 0.012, 7.07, 7.02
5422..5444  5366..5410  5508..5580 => -0.002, 7.01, 6.98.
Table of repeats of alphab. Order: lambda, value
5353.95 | 7.528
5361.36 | 7.346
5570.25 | 7.036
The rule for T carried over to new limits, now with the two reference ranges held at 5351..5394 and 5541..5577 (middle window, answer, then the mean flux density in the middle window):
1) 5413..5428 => 0.2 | 7.08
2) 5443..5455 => 0.6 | 6.74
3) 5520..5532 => 0.1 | 6.96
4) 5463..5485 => 0.4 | 6.95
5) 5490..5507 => 0.5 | 6.86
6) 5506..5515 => 0.3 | 6.84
